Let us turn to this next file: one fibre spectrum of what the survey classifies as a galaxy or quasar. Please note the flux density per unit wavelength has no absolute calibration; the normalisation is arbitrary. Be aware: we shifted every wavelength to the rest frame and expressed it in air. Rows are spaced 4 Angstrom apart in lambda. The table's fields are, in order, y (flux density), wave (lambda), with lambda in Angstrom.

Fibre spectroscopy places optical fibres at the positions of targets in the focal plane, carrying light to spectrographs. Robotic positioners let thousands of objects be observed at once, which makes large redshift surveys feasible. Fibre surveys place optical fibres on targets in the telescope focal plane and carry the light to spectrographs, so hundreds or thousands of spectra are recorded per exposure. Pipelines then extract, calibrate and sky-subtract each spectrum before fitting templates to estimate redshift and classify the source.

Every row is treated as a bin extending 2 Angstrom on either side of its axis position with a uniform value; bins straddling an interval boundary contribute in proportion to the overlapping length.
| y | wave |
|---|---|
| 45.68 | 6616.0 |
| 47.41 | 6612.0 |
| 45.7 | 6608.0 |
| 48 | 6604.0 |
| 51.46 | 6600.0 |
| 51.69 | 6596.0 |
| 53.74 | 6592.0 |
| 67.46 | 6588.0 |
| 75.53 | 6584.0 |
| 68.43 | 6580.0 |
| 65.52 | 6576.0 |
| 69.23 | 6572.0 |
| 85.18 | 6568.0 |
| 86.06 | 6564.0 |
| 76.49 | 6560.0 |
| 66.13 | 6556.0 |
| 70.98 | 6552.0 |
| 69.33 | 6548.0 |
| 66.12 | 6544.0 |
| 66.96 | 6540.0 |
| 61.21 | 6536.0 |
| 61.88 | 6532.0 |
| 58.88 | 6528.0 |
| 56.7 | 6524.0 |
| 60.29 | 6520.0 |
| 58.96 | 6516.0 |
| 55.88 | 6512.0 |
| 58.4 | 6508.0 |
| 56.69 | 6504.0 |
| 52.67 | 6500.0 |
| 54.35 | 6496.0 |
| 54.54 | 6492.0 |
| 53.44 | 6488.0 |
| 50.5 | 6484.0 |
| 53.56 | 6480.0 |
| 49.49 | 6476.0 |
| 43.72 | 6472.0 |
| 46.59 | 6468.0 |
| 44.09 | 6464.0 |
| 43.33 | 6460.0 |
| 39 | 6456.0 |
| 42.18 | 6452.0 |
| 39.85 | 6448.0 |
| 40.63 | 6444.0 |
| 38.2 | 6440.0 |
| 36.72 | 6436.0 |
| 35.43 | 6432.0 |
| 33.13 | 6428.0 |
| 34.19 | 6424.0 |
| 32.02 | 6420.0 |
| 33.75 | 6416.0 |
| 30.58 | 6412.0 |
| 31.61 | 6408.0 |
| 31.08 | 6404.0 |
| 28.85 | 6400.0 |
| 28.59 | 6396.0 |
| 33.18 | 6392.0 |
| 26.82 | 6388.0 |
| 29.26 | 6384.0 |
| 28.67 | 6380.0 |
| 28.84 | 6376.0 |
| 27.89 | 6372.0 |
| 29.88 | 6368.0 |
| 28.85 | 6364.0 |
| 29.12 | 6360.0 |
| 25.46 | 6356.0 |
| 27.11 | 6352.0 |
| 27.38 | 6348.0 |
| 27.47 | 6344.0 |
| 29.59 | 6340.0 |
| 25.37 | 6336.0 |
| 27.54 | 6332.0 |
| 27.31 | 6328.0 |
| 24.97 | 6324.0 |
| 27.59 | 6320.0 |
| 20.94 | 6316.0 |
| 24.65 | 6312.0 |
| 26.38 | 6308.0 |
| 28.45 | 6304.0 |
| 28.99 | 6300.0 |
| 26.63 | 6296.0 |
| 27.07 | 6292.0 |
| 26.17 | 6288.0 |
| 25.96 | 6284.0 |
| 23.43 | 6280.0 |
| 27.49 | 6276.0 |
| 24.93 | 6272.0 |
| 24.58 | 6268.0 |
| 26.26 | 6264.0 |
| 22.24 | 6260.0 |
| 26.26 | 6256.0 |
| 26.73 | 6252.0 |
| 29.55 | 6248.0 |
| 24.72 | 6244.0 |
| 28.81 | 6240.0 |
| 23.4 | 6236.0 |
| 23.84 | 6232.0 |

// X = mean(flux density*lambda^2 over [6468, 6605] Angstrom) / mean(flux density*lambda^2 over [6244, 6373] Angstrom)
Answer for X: 2.47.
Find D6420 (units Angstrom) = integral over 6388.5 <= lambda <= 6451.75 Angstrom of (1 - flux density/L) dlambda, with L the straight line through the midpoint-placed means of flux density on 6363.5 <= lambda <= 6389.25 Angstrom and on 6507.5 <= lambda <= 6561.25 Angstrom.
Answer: 7.2 Angstrom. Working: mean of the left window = 28.6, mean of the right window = 63.4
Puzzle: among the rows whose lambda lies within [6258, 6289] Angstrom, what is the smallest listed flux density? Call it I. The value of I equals 22.24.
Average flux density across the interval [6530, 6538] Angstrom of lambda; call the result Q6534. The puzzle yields 61.5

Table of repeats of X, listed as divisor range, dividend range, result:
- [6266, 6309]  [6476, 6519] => 2.22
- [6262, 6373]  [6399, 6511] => 1.67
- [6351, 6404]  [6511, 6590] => 2.48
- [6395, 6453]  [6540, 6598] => 2.10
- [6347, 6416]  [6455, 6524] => 1.84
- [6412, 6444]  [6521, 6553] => 1.89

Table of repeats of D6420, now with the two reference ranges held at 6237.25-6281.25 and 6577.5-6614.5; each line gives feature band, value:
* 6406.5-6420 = 2.7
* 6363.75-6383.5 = 4.1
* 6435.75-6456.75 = 1.6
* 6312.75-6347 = 6.4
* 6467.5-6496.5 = -2.9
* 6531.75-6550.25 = -5.0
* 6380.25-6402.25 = 5.0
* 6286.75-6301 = 0.9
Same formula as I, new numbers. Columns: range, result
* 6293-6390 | 20.94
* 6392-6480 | 28.59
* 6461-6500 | 43.72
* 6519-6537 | 56.7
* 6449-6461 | 39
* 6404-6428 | 30.58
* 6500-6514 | 52.67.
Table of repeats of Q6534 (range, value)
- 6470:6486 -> 49.3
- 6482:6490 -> 52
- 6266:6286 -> 25.3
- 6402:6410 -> 31.3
